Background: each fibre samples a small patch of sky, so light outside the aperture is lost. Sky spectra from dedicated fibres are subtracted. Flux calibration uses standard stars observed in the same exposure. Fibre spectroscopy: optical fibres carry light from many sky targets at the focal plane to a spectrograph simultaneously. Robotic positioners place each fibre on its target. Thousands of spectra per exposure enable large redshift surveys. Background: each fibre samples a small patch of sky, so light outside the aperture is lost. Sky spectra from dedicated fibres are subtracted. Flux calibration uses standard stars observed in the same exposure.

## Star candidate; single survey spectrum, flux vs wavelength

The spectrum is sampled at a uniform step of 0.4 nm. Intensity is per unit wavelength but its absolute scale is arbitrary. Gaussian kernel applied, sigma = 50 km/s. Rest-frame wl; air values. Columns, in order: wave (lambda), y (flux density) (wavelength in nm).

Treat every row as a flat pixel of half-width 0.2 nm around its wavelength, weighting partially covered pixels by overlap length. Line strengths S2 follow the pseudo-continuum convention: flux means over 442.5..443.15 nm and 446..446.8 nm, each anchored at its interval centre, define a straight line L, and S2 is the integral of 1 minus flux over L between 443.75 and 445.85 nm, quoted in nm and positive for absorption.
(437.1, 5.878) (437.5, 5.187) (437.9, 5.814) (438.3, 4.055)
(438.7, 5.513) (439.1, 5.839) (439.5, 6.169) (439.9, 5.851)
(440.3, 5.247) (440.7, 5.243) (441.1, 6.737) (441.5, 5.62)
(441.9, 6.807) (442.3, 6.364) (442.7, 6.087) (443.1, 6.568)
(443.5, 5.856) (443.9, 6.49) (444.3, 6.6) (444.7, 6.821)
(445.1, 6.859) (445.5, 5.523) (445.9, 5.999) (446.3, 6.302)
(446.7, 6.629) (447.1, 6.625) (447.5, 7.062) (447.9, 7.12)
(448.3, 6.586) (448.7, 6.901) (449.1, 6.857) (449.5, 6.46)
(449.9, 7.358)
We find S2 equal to -0.030 nm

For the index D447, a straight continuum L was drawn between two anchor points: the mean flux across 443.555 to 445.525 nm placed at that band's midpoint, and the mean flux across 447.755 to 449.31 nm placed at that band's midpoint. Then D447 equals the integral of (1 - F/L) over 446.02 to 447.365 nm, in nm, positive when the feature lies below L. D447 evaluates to 0.04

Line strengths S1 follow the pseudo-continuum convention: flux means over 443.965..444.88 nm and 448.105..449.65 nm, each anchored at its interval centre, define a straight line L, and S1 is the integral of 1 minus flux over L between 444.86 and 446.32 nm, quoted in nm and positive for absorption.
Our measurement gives 0.11 nm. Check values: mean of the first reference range 6.68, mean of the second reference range 6.71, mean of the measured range 6.17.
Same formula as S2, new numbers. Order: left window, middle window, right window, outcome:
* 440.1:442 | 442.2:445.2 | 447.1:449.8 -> -0.11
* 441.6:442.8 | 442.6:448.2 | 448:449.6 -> 0.07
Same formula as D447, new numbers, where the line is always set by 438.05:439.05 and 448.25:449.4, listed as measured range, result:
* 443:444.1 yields -0.08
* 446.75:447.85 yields -0.06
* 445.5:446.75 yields 0.03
